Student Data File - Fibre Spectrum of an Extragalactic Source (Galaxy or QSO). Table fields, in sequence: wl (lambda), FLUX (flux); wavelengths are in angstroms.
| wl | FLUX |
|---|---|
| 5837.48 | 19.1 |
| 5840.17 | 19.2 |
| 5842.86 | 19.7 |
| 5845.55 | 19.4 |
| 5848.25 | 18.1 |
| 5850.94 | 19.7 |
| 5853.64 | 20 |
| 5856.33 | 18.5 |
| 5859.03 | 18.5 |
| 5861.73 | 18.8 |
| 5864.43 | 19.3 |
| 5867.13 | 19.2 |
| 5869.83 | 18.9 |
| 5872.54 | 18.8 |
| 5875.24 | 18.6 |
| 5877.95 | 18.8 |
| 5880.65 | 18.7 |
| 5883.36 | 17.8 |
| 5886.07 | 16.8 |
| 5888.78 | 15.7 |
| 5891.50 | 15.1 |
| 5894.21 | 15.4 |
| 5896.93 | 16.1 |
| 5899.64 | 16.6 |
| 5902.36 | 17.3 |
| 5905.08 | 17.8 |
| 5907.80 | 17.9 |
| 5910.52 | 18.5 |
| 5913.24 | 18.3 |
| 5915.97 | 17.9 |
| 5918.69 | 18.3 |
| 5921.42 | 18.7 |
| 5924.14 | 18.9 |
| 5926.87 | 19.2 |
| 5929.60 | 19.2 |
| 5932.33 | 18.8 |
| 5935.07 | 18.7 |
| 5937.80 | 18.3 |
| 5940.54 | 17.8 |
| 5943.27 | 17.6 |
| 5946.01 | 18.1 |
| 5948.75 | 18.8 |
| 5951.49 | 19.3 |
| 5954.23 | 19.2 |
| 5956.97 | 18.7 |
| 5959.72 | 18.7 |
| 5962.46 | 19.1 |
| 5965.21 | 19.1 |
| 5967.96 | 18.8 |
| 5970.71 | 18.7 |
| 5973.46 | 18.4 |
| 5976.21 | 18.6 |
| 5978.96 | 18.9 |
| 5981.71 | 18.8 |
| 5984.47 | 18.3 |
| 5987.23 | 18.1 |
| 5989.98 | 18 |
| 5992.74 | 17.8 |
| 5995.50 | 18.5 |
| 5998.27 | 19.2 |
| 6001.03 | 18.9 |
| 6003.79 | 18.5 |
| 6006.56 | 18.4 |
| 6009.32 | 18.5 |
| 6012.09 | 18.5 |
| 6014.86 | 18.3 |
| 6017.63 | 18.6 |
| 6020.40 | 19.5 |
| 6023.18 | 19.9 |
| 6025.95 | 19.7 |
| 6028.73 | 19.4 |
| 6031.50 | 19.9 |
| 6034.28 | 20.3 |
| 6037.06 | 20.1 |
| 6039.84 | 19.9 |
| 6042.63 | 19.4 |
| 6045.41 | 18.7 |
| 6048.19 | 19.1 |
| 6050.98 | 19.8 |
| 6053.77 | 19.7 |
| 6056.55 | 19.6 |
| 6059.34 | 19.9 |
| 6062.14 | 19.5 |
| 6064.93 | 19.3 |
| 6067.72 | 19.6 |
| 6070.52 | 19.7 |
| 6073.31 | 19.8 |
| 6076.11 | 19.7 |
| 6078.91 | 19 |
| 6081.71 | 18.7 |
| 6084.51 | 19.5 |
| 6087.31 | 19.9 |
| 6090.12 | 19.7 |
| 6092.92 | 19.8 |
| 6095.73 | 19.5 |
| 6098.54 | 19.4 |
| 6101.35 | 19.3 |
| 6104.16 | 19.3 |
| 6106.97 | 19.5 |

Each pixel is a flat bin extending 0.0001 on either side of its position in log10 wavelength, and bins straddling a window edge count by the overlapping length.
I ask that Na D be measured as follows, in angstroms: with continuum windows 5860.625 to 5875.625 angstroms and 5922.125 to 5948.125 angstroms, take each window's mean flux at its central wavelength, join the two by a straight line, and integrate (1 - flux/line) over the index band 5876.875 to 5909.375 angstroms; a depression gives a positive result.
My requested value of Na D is 3.1 angstroms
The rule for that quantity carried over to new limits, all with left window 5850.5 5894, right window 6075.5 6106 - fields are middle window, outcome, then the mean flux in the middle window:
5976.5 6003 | 0.51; 18.5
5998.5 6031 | 0.08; 19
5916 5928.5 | -0.13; 18.7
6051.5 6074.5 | -0.44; 19.6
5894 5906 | 1.08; 16.7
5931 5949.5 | 0.31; 18.3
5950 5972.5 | -0.27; 18.9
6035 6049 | -0.25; 19.5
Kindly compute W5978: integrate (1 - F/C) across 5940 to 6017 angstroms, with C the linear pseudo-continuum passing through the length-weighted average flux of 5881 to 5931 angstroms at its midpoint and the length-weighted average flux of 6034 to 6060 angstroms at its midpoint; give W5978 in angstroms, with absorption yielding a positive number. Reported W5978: 0.2 angstroms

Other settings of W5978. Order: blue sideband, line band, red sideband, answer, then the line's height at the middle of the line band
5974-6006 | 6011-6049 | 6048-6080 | -0.61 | 19.1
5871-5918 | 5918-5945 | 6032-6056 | -0.86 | 18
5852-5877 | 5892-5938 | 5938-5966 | 2.02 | 18.8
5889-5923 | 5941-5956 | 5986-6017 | -0.64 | 17.8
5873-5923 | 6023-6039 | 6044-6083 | -0.69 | 19.1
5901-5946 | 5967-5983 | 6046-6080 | 0.06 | 18.8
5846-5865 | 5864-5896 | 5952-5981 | 2.14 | 19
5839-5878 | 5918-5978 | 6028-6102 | 1.80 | 19.3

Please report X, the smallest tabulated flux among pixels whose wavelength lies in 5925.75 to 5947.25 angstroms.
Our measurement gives 17.6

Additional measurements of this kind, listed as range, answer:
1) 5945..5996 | 17.8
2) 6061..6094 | 18.7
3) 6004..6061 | 18.3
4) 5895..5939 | 16.1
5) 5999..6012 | 18.4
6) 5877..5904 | 15.1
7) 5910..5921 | 17.9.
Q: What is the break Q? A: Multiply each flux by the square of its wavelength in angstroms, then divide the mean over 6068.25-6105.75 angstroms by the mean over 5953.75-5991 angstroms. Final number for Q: 1.08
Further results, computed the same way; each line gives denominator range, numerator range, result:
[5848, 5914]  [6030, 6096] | 1.16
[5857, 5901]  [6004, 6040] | 1.14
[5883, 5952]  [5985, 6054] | 1.11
